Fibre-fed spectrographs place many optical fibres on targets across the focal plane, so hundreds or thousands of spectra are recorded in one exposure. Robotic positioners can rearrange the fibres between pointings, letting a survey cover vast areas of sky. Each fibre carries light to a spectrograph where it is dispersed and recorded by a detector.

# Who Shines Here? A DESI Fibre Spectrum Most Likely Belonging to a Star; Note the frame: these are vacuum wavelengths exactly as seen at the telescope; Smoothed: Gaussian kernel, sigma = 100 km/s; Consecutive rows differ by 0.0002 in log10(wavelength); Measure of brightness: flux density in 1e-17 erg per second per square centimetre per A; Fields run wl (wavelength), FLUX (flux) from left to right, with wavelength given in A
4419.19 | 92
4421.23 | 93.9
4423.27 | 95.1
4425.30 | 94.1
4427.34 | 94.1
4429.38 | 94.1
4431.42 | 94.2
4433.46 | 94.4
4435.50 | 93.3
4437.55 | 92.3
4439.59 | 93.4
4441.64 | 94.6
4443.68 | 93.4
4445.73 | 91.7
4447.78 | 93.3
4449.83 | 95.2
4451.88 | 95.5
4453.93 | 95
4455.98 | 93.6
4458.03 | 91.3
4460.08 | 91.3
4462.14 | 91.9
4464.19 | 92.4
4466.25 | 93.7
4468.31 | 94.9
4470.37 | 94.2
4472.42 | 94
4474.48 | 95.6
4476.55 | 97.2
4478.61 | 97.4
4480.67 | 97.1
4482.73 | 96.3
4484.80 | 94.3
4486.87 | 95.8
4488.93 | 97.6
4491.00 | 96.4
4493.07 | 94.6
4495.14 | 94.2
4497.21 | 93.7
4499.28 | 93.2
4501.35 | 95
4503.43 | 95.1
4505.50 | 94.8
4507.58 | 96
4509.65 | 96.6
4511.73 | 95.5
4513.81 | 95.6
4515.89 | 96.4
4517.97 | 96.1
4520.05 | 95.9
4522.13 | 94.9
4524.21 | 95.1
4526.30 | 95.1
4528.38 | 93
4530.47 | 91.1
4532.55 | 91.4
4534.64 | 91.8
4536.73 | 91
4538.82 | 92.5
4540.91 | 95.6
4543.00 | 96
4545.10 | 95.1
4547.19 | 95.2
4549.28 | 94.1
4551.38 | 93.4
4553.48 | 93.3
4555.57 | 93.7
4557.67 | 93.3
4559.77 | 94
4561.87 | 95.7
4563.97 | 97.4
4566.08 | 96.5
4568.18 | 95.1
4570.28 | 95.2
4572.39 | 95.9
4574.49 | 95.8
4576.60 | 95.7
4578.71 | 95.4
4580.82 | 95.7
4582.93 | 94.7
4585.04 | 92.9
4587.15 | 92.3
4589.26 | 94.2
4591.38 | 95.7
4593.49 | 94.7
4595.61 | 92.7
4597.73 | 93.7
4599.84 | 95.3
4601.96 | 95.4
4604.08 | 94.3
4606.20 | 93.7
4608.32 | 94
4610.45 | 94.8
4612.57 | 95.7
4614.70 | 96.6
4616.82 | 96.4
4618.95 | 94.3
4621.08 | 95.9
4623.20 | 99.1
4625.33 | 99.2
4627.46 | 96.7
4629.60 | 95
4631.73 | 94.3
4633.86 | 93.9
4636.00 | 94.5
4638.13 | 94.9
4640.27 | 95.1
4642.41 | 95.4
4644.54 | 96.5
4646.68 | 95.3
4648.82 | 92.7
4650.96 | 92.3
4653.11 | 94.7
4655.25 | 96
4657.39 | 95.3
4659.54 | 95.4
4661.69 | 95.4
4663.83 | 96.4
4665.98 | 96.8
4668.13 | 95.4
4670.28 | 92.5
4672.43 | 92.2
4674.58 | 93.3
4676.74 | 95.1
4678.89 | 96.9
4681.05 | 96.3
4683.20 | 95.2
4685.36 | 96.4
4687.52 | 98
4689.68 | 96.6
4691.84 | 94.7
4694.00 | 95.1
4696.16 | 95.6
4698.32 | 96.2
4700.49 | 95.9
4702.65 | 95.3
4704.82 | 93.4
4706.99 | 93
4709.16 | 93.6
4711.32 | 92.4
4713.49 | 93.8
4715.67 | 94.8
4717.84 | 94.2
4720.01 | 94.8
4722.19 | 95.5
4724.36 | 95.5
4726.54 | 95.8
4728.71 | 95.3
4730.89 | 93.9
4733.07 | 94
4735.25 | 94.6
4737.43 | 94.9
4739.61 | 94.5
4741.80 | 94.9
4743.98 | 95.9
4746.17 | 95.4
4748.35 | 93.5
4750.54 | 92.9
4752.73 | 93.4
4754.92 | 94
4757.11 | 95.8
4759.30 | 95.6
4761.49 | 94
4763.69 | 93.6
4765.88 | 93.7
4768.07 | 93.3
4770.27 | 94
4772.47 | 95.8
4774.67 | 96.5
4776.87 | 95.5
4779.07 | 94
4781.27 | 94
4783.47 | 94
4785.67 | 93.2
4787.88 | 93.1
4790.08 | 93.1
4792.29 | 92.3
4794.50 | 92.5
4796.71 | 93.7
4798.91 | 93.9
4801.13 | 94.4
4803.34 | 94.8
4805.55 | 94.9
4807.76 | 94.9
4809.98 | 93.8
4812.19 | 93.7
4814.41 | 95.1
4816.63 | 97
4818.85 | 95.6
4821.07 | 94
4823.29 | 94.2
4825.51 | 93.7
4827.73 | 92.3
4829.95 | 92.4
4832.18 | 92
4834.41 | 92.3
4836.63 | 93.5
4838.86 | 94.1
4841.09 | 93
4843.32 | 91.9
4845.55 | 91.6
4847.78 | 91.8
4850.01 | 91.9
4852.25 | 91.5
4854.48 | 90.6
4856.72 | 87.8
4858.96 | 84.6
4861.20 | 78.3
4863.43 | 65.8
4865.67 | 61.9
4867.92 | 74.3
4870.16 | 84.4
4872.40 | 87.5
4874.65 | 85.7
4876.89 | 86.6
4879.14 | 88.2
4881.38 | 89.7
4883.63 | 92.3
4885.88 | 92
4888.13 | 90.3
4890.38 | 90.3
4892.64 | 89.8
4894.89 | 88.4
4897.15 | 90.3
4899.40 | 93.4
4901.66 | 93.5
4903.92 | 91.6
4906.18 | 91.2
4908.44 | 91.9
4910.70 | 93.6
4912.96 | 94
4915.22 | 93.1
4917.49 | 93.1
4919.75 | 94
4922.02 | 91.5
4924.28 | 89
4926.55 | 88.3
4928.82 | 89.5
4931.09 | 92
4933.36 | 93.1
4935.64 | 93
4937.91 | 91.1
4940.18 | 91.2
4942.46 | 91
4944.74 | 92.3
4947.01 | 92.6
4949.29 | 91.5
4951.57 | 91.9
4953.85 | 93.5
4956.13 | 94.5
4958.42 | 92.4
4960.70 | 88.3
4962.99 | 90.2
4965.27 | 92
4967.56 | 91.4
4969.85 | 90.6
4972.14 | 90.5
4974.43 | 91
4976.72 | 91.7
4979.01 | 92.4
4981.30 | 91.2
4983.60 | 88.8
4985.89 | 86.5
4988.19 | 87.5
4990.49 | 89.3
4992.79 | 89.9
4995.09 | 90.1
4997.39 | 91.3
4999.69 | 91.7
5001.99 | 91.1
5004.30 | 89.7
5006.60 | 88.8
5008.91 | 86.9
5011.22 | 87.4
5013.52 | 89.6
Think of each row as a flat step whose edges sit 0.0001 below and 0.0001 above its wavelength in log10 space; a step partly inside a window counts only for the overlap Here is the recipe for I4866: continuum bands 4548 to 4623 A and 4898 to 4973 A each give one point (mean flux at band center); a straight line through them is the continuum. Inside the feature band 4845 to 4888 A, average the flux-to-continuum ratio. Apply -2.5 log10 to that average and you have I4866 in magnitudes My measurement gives 0.09 mag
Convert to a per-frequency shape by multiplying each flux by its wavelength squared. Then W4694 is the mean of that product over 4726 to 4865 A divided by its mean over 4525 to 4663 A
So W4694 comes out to 1.07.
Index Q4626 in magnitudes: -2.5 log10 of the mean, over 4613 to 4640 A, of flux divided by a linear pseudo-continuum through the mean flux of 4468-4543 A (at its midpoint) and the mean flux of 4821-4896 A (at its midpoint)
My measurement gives -0.04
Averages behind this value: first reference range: 94.9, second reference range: 88.1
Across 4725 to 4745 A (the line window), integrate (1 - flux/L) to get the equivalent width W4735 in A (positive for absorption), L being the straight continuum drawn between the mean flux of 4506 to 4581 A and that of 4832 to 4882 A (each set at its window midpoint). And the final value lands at -1.18 A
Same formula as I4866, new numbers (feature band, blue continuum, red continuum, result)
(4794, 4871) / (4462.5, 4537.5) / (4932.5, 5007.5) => 0.02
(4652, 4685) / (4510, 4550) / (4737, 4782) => -0.01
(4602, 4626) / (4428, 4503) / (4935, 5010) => -0.03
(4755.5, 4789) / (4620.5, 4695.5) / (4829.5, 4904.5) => -0.04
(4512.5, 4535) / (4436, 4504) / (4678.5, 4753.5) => 0.00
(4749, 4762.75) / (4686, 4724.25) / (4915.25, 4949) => 0.00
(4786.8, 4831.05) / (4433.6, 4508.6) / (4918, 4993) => -0.02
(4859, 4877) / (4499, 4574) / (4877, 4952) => 0.18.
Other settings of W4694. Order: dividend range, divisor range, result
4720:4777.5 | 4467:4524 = 1.11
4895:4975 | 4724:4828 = 1.04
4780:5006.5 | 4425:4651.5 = 1.11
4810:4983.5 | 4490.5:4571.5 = 1.12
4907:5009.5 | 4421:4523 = 1.18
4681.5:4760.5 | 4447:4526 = 1.11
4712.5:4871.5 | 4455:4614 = 1.09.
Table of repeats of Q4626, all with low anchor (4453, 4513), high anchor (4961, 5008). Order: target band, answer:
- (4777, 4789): -0.02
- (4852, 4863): 0.08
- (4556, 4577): -0.02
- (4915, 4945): -0.01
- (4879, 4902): 0.00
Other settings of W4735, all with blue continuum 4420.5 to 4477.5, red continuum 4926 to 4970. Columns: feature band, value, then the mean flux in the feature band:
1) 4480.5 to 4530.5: -0.9 A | 95.2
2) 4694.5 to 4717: -0.4 A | 94.4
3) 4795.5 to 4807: -0.3 A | 94.4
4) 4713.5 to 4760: -1.1 A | 94.7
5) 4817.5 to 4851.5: -0.3 A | 93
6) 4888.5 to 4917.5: 0.0 A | 91.7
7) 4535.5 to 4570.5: -0.4 A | 94.5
